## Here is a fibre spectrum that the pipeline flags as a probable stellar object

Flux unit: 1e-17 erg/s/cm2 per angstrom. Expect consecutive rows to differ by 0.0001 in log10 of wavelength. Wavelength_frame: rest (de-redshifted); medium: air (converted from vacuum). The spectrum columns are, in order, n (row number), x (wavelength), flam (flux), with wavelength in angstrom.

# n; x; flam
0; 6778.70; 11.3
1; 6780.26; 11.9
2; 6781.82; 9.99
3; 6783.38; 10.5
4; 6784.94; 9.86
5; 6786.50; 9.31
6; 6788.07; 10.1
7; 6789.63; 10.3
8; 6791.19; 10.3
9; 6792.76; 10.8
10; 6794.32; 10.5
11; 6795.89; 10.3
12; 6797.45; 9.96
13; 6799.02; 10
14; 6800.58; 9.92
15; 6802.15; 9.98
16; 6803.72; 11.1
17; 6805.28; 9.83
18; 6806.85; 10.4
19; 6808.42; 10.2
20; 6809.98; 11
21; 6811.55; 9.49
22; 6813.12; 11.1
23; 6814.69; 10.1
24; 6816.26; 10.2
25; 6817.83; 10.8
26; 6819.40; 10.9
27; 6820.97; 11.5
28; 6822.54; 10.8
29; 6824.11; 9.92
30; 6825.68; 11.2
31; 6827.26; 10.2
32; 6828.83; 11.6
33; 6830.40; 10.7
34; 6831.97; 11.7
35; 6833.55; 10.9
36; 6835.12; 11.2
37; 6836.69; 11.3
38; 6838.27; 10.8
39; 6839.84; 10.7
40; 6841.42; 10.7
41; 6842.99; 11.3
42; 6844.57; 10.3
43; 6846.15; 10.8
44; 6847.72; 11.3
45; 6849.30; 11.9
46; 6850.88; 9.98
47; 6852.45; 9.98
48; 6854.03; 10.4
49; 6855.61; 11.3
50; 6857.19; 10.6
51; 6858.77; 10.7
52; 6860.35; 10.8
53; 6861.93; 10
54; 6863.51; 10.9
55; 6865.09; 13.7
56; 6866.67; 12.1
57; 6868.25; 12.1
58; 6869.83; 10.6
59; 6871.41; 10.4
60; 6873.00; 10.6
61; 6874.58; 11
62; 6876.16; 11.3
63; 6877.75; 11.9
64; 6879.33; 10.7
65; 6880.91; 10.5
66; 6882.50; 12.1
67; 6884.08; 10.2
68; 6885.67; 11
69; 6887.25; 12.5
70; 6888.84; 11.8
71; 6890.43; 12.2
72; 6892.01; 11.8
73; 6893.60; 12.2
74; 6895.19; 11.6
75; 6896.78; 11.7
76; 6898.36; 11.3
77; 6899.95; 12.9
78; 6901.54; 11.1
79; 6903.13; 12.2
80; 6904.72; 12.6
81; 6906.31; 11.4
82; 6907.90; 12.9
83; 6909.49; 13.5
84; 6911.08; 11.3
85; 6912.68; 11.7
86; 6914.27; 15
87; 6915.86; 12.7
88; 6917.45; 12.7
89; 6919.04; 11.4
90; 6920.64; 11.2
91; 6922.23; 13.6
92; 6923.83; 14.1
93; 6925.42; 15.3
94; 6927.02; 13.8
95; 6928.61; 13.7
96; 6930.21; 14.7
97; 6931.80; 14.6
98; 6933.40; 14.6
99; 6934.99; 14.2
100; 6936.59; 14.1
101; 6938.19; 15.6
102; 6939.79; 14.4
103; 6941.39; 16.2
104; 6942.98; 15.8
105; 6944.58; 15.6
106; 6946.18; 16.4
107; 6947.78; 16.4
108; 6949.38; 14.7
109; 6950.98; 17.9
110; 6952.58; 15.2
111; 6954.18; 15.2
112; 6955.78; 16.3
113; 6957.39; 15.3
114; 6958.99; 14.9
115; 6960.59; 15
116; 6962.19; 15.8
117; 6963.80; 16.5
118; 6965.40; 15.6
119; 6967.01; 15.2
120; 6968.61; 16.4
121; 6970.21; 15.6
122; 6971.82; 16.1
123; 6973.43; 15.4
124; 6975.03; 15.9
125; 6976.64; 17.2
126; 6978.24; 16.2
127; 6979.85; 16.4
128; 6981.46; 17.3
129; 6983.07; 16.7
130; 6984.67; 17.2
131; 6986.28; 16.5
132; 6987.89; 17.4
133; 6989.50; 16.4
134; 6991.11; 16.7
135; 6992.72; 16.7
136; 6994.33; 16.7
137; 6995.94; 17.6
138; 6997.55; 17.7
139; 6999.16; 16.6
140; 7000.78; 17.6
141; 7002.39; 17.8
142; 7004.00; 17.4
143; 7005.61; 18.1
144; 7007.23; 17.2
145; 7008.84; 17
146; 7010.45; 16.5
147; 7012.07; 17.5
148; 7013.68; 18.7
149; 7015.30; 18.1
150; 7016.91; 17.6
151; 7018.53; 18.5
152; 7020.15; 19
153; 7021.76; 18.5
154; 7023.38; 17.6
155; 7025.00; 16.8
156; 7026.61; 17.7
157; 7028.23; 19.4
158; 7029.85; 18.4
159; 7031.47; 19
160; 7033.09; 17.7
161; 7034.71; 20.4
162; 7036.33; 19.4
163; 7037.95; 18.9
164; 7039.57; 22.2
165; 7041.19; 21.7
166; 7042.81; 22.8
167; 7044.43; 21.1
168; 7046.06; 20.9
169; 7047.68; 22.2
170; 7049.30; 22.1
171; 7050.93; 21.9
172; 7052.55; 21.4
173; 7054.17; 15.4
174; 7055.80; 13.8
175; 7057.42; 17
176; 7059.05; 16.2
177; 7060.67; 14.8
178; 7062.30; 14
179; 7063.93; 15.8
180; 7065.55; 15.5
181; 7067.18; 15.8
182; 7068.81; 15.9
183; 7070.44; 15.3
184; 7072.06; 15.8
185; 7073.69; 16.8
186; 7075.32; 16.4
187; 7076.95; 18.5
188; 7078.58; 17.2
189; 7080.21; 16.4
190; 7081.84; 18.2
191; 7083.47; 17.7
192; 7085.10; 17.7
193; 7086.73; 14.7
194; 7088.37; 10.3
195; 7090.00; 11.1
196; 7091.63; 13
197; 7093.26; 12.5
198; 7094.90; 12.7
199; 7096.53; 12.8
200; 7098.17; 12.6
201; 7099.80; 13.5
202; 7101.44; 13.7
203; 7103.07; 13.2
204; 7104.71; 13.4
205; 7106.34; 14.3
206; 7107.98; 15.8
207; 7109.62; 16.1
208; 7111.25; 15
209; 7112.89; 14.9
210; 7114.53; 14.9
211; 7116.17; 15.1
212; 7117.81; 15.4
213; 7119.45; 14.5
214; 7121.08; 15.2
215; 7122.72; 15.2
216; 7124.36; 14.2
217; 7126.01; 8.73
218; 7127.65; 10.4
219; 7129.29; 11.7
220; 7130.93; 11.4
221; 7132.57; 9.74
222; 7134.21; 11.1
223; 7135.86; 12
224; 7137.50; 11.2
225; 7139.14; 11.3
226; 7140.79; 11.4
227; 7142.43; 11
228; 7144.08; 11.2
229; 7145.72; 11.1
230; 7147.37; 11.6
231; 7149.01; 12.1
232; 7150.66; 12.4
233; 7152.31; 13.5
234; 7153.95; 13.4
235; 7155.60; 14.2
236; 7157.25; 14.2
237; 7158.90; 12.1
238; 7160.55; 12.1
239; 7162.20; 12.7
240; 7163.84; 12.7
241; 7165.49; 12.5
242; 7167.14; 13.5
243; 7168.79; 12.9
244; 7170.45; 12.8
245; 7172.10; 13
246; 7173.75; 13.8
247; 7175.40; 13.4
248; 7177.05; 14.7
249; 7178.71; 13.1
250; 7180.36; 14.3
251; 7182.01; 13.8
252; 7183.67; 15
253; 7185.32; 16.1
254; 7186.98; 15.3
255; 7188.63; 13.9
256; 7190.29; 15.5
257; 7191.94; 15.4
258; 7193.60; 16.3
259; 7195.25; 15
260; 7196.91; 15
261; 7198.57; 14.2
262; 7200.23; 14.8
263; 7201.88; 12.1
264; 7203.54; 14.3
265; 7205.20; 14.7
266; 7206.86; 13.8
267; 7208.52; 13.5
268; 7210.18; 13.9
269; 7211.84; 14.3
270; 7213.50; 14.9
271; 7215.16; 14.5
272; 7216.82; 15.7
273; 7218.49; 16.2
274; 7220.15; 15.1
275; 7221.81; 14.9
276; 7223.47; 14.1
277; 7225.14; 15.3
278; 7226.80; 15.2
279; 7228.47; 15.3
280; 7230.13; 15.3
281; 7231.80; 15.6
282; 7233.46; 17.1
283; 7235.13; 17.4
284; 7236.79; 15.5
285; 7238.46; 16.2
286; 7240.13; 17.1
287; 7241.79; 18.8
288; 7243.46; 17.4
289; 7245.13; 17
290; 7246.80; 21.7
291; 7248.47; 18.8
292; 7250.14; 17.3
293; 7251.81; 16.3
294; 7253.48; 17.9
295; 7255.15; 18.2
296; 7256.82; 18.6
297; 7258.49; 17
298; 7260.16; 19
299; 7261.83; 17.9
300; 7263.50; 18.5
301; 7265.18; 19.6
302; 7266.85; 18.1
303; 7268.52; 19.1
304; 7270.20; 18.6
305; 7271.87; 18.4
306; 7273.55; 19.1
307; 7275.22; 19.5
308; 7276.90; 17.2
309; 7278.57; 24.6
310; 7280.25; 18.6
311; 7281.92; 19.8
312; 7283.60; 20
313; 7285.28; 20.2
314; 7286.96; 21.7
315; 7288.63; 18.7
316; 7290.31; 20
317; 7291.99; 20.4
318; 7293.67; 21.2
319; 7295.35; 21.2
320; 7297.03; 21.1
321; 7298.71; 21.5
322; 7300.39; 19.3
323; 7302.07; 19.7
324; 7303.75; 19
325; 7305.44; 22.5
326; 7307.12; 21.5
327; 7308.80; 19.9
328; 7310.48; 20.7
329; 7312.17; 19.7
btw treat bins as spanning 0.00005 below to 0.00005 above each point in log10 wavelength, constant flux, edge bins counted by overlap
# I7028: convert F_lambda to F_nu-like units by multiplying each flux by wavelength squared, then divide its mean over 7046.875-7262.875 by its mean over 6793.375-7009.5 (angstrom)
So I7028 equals 1.21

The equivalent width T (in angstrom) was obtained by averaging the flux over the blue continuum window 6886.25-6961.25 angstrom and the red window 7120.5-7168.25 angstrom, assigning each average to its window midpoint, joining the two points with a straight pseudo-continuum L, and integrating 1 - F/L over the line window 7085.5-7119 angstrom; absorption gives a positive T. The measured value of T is -3.6 angstrom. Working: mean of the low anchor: 13.7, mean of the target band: 13.8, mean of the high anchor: 12.2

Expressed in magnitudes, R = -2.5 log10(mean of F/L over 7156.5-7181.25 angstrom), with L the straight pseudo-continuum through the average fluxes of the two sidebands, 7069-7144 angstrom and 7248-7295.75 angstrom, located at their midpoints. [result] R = 0.20 mag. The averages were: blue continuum 13.9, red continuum 19.1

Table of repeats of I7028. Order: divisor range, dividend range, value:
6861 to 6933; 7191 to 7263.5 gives 1.45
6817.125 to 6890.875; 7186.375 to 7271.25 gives 1.63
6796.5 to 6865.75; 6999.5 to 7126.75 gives 1.66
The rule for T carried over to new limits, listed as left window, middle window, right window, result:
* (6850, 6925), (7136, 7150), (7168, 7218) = 2.5 angstrom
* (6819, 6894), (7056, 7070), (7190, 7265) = -1.7 angstrom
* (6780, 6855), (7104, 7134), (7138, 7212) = -1.3 angstrom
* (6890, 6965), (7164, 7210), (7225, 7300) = 8.8 angstrom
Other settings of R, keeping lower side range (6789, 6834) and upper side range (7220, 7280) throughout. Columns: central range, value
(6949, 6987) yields -0.22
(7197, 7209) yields 0.20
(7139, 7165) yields 0.28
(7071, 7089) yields -0.11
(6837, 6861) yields 0.04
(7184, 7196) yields 0.09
